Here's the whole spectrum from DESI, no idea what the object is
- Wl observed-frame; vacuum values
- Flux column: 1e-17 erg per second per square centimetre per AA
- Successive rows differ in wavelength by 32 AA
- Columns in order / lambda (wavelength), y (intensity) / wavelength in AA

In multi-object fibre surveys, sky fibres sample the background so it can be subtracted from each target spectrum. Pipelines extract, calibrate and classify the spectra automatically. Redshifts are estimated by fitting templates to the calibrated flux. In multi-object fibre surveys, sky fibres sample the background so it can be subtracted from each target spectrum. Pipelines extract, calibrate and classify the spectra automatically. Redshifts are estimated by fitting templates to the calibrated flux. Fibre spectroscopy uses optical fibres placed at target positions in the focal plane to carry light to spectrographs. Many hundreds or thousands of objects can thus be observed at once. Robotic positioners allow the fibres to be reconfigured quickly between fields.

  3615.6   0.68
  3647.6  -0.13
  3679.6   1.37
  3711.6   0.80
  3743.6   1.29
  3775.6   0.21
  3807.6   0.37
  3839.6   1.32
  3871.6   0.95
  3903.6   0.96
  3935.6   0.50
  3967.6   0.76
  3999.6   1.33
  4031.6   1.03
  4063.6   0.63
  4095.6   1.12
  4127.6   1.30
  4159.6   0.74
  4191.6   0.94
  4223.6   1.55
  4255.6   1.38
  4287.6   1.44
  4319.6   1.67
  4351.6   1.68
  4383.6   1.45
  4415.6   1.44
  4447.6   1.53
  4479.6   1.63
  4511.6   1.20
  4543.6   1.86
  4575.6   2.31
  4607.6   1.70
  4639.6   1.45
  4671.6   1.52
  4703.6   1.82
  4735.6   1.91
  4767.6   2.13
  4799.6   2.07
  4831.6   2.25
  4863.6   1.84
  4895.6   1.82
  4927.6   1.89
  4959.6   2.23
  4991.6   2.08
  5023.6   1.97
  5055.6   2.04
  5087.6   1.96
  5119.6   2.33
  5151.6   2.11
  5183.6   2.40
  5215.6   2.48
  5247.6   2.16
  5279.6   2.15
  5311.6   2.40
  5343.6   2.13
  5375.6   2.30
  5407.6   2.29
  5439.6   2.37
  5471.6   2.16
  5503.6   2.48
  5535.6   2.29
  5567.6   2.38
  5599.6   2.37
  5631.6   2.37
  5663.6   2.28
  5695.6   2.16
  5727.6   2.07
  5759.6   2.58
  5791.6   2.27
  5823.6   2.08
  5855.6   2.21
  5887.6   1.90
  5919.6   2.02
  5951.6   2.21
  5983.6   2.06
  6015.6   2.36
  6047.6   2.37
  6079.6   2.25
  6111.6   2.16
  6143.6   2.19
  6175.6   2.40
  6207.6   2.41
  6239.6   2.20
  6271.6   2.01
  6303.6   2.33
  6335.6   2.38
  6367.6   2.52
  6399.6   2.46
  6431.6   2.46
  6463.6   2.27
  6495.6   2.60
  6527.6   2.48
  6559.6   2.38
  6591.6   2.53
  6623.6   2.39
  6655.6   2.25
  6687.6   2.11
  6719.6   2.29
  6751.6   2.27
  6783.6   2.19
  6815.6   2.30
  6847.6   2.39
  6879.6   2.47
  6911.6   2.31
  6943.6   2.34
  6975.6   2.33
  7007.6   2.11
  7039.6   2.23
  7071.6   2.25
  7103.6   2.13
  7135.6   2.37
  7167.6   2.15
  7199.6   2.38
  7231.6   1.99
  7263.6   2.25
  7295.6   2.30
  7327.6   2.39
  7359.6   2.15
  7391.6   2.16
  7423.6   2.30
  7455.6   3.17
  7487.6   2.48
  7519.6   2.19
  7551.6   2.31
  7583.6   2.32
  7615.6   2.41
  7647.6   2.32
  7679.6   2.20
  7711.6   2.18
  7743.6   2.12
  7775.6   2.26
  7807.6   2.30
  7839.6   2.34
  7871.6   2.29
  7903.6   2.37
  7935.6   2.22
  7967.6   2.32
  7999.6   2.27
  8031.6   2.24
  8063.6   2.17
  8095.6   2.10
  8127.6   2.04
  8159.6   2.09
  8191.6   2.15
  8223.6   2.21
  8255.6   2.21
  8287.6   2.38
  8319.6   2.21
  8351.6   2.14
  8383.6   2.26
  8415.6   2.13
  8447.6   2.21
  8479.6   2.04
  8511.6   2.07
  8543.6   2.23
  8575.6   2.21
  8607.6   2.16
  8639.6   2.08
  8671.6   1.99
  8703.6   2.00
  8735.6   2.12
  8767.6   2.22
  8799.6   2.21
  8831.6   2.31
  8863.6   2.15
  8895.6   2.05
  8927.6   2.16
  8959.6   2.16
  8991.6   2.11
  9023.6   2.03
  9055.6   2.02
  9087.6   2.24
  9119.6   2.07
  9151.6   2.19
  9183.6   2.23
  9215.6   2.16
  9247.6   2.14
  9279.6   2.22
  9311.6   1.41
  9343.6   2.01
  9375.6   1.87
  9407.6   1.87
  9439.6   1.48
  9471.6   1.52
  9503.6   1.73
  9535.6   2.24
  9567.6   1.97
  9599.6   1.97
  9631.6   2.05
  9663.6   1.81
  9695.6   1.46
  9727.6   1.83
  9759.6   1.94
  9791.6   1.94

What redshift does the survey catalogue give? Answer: 0.14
